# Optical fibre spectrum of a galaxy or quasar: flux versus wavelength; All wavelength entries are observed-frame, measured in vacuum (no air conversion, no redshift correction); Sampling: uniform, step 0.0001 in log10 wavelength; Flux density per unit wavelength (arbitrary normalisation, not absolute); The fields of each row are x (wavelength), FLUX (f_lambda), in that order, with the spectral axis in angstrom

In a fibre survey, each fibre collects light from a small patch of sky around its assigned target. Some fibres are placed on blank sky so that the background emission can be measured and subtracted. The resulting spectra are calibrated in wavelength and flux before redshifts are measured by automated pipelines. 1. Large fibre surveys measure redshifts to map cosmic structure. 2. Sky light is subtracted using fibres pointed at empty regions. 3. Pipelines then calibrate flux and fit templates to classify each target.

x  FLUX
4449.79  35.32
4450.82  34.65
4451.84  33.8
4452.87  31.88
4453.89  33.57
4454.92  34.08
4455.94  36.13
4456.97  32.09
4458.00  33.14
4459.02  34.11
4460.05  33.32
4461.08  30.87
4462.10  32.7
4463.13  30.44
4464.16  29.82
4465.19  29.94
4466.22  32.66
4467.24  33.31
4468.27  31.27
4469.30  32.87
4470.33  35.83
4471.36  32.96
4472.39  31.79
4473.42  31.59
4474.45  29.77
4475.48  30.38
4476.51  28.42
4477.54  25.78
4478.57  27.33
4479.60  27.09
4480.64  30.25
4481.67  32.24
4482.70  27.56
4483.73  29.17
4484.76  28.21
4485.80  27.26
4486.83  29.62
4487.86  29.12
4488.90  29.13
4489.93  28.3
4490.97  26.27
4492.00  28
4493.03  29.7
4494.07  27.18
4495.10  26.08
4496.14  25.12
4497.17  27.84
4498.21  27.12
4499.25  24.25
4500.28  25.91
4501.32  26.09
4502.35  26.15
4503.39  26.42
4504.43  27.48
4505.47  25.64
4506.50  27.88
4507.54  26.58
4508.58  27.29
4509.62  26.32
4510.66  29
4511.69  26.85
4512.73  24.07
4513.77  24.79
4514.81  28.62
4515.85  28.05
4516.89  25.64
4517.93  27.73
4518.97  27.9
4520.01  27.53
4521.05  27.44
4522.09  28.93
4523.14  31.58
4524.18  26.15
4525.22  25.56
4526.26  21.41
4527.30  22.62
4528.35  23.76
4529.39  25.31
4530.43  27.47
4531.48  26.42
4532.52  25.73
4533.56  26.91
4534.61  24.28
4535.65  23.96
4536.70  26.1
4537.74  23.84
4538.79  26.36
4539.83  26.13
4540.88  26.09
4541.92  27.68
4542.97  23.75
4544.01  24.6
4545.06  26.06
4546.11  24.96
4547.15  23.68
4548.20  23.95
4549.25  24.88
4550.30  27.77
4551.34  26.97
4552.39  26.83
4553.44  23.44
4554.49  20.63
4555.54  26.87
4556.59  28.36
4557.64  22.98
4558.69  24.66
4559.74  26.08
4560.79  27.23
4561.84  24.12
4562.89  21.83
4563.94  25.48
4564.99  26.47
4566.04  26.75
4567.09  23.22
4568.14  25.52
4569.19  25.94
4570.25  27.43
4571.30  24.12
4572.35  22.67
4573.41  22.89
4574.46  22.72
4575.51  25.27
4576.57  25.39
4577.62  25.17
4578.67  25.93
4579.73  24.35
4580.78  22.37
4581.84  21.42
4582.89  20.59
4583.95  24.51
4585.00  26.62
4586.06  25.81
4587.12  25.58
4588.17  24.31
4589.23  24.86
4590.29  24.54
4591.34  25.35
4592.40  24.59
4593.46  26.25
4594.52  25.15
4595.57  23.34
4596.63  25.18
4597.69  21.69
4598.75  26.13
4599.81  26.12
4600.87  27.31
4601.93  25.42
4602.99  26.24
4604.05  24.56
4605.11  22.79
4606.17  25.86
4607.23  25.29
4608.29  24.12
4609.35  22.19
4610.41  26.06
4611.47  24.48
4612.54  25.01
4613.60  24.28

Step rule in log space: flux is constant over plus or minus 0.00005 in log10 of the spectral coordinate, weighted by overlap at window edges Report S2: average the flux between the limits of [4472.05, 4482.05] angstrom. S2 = 29.4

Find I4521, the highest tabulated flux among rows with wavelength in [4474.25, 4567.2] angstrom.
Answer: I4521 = 32.24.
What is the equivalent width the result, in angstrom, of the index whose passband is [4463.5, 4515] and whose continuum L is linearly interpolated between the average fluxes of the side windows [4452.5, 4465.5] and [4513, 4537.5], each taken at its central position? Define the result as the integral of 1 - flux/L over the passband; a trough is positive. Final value 2.10 angstrom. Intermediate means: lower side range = 32.5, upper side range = 26.2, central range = 28.4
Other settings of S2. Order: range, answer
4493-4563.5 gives 25.9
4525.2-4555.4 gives 25.1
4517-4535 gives 26.3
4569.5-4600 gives 24.5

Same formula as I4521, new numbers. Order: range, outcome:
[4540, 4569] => 28.36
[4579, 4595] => 26.62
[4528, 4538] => 27.47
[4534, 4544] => 27.68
